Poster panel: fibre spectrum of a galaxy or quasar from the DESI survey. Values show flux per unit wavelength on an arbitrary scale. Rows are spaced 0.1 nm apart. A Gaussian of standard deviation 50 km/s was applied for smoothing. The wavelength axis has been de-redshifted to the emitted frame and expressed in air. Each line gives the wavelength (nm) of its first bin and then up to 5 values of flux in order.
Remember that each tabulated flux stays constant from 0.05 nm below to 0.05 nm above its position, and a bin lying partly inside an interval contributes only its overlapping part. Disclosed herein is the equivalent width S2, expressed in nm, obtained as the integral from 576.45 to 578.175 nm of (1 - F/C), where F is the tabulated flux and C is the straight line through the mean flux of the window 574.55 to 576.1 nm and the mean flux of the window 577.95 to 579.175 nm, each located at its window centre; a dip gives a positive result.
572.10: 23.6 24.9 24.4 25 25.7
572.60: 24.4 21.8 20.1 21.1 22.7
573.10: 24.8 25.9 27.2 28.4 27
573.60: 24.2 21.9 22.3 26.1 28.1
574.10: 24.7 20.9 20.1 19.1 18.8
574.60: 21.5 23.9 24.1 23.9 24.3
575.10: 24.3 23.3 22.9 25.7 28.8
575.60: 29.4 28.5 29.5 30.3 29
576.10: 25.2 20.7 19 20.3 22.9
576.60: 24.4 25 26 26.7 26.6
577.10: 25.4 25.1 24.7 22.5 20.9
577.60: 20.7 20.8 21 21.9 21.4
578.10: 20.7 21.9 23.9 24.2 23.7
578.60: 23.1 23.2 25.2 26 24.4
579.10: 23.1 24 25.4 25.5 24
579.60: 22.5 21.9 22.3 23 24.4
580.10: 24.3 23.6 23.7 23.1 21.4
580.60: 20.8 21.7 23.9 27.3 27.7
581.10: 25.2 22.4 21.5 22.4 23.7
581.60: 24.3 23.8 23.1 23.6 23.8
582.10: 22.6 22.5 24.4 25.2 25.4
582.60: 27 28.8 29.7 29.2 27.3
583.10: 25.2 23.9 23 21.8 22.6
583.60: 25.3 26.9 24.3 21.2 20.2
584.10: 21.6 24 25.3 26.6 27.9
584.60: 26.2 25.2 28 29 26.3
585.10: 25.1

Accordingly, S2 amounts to 0.08 nm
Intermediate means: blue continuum 25.9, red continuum 23.4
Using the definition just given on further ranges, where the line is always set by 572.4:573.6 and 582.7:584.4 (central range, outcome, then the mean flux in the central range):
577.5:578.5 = 0.109 nm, 21.9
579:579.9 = 0.036 nm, 23.6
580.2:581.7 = 0.067 nm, 23.5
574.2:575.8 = 0.034 nm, 24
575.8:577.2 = -0.022 nm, 24.9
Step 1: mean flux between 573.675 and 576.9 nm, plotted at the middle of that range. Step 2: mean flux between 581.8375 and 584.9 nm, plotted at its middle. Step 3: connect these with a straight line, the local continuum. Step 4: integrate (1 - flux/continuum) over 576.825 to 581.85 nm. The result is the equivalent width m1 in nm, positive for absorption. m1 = 0.23 nm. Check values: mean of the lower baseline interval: 24.3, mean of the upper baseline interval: 25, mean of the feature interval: 23.5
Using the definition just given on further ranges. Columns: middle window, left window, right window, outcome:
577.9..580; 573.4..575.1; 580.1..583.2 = 0.053 nm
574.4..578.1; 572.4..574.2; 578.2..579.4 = 0.037 nm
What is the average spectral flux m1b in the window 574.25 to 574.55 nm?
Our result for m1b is 19.3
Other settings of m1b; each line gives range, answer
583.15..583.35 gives 23.4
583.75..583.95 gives 22.8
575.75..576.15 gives 28.5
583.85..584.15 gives 21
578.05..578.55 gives 22.9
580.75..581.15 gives 26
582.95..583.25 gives 25.5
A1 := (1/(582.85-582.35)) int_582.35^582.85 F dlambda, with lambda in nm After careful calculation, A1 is 27.2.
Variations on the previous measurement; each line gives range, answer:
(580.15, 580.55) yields 23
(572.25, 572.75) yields 24.3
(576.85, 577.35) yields 25.7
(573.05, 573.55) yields 26.7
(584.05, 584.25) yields 22.8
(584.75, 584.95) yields 28.5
